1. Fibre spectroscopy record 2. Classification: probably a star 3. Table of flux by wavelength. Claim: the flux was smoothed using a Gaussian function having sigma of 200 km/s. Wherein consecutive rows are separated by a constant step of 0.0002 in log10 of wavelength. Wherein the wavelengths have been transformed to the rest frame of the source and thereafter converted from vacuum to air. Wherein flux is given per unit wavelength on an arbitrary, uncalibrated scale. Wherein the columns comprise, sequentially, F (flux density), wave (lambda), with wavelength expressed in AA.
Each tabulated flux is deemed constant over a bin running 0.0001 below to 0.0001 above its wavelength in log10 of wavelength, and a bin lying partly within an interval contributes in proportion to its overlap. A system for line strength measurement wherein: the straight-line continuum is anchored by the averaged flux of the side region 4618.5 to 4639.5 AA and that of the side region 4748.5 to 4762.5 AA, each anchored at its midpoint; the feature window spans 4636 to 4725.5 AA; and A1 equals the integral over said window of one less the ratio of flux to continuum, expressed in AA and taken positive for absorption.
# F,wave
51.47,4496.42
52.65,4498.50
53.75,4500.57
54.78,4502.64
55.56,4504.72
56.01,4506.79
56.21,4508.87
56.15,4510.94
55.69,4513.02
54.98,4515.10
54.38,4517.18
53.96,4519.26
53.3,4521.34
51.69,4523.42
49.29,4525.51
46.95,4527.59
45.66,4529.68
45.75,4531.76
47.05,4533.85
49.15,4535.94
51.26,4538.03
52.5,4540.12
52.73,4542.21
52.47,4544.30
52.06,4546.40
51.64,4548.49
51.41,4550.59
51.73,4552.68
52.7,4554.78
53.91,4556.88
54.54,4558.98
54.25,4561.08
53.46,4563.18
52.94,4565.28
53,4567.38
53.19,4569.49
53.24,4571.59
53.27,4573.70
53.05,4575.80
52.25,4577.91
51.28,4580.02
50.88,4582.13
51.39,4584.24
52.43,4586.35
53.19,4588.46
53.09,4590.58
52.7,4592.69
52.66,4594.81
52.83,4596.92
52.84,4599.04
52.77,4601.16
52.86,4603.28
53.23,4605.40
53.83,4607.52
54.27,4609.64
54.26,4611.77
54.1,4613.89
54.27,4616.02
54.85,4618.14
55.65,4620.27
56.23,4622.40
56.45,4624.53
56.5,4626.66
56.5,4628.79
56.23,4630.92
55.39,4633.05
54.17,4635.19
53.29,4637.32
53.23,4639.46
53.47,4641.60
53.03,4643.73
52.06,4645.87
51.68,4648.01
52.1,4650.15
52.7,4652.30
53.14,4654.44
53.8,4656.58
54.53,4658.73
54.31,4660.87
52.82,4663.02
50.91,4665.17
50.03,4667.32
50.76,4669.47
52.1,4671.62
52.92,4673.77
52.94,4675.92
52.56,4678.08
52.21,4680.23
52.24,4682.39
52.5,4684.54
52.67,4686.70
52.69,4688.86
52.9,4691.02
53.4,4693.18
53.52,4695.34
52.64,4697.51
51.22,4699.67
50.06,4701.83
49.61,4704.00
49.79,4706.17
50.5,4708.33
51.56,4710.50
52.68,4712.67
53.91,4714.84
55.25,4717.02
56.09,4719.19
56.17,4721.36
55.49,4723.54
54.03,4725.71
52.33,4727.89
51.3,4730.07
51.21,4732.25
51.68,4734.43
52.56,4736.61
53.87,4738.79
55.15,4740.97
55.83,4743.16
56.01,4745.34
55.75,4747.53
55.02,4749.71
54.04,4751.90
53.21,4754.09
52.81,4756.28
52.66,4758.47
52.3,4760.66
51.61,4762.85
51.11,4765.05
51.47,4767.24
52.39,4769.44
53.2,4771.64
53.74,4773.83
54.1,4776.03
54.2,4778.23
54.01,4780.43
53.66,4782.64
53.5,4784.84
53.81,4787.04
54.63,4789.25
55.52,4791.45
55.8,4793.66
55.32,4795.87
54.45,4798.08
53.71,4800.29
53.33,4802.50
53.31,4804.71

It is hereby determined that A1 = 3.1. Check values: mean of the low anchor 55.4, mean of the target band 52.7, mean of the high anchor 53.3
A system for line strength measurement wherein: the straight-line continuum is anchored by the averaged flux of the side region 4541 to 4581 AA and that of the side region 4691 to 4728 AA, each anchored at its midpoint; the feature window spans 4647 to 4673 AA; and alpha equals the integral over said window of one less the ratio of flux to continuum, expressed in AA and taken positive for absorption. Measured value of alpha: 0.21 AA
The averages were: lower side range 52.8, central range 52.4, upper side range 52.9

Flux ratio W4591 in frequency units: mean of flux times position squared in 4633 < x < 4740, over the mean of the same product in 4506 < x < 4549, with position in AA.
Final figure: 1.1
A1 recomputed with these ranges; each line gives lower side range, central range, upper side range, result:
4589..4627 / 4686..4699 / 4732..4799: 0.2 AA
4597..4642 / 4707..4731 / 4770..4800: 0.3 AA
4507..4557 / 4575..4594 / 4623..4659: 0.2 AA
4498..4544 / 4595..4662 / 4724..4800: -1.4 AA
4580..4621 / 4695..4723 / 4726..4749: 0.5 AA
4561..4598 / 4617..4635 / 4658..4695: -1.1 AA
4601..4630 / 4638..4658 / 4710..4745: 0.6 AA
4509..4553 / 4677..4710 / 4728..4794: 0.6 AA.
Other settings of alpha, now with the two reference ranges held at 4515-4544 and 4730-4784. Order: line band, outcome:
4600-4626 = -1.4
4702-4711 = 0.4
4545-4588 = -1.4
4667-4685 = 0.1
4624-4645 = -1.2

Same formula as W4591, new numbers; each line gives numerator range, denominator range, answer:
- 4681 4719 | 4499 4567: 1.07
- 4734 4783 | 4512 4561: 1.14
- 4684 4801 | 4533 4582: 1.10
